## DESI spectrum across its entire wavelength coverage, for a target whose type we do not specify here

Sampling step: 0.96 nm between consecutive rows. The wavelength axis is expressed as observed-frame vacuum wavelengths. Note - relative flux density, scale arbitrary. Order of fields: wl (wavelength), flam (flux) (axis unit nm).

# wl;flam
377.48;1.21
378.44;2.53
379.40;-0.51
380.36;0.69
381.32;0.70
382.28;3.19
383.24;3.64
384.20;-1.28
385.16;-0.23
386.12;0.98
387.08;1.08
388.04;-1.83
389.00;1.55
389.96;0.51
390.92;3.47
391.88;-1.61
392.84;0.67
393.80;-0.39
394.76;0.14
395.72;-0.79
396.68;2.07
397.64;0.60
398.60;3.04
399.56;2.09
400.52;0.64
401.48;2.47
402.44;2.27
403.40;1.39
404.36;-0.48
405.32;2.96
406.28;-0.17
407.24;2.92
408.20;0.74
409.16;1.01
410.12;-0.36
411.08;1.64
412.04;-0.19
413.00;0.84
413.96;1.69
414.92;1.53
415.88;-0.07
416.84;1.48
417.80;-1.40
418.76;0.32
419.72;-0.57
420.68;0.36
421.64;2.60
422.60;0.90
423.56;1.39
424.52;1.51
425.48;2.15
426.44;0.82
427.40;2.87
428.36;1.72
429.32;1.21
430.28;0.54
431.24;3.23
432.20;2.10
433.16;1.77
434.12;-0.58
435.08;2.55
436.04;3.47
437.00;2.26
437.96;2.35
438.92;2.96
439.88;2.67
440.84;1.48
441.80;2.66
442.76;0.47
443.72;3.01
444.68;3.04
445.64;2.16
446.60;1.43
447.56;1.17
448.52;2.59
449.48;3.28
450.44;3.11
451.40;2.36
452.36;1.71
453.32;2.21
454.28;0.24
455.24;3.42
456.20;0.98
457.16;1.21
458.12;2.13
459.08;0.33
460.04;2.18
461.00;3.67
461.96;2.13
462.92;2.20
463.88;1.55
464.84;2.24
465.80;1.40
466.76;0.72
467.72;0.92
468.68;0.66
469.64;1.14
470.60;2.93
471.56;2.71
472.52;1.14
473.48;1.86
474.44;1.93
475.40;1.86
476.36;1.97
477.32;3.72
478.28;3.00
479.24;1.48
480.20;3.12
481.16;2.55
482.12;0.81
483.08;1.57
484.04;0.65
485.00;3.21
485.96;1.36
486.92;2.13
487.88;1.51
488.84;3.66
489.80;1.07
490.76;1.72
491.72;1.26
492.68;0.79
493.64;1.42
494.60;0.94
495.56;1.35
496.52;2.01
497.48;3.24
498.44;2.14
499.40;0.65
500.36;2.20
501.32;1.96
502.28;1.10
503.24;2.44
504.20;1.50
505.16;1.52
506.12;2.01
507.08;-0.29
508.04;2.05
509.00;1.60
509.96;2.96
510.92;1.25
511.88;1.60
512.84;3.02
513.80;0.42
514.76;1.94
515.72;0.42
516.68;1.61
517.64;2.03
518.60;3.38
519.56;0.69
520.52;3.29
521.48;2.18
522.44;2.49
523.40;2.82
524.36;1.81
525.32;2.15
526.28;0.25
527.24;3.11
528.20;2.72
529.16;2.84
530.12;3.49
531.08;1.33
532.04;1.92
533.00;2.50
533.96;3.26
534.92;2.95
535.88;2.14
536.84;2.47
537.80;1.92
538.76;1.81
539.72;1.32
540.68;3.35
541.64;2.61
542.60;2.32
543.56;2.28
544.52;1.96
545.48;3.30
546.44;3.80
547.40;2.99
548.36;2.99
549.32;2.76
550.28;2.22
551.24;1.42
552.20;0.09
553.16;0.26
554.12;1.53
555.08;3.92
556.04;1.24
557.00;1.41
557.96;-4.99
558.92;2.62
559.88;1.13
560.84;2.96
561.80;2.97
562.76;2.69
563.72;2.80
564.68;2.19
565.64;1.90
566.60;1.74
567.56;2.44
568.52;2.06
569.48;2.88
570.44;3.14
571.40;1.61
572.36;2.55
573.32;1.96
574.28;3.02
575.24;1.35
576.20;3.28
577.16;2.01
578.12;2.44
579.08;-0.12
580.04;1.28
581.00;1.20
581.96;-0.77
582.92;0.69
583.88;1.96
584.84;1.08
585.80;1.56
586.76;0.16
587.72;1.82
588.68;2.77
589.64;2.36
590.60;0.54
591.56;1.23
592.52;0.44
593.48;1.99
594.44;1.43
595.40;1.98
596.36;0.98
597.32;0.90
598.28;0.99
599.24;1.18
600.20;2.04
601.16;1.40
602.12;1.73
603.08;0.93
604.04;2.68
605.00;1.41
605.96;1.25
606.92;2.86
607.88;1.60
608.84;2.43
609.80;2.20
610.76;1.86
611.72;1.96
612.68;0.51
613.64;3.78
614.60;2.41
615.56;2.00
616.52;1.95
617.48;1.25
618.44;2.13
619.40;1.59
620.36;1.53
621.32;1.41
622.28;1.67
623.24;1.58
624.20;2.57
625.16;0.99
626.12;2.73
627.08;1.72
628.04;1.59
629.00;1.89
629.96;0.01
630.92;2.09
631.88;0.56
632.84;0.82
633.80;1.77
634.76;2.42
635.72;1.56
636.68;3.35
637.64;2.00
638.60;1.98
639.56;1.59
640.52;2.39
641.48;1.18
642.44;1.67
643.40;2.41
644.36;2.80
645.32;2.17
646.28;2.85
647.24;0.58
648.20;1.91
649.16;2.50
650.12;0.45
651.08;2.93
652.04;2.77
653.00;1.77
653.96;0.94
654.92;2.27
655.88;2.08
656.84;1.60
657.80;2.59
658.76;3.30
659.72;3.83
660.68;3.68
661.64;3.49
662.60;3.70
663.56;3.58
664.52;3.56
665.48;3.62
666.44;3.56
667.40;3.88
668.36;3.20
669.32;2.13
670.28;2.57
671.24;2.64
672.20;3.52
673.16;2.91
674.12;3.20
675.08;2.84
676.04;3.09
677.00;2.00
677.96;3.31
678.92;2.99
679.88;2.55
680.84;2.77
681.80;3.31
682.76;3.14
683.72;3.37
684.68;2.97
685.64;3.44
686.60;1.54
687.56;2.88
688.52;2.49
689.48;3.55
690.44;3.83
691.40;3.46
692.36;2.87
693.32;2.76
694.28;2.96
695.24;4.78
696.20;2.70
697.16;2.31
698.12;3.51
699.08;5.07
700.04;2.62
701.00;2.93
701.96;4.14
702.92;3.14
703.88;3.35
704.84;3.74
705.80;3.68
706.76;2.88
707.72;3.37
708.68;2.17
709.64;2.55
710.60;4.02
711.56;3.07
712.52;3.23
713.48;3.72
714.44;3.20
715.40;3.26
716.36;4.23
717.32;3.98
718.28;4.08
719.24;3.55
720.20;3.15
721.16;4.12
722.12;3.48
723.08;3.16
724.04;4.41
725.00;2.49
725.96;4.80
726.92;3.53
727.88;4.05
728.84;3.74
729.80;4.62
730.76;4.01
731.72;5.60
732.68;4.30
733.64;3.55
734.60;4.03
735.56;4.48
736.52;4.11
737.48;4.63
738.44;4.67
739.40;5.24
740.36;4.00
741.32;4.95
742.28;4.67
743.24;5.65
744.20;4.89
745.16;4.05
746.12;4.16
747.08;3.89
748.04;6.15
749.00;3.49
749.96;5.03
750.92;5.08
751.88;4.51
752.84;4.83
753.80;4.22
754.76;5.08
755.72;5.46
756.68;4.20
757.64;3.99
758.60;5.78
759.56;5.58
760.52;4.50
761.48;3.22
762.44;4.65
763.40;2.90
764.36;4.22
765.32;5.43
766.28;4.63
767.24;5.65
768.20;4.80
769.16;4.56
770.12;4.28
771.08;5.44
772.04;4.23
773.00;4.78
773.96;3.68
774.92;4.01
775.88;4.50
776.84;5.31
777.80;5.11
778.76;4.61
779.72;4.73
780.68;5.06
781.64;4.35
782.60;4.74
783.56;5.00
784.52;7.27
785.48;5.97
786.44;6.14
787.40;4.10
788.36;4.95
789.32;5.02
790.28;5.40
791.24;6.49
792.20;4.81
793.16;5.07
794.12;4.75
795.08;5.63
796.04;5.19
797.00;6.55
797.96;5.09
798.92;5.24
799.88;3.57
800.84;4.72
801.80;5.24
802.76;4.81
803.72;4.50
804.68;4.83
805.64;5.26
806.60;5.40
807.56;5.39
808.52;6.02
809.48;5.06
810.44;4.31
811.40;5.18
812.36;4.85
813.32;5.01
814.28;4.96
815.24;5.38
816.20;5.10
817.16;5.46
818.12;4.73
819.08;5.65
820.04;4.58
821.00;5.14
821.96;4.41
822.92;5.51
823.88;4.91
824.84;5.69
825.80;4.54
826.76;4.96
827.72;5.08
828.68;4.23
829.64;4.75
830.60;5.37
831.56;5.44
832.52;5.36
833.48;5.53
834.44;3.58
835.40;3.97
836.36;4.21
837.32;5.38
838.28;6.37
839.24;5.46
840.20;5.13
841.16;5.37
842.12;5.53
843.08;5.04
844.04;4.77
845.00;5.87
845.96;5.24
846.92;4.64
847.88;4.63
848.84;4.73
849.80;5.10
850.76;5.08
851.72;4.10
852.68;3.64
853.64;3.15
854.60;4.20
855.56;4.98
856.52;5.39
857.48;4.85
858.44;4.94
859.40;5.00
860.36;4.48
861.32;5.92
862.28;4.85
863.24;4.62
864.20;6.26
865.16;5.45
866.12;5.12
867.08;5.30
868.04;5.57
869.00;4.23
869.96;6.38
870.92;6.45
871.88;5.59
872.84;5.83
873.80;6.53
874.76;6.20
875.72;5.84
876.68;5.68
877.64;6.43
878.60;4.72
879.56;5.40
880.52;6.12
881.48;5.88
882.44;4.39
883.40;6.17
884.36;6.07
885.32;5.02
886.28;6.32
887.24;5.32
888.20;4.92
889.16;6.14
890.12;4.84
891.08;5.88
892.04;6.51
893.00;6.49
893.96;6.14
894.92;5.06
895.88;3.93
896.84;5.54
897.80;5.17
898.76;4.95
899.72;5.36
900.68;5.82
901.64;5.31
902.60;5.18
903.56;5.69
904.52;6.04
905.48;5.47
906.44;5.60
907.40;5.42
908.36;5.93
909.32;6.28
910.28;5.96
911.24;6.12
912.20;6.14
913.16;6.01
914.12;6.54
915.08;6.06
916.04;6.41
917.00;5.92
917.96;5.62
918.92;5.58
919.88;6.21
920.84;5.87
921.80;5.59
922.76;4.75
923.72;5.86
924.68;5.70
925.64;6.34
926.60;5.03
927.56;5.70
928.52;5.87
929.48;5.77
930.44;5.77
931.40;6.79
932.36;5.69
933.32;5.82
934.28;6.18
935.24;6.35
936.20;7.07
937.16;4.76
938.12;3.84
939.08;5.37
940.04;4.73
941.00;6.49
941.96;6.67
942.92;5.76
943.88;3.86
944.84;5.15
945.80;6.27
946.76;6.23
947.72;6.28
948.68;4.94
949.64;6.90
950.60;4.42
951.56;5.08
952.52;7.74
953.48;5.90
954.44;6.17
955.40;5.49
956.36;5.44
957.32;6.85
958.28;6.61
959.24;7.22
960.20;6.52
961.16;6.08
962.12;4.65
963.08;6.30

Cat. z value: 0.647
